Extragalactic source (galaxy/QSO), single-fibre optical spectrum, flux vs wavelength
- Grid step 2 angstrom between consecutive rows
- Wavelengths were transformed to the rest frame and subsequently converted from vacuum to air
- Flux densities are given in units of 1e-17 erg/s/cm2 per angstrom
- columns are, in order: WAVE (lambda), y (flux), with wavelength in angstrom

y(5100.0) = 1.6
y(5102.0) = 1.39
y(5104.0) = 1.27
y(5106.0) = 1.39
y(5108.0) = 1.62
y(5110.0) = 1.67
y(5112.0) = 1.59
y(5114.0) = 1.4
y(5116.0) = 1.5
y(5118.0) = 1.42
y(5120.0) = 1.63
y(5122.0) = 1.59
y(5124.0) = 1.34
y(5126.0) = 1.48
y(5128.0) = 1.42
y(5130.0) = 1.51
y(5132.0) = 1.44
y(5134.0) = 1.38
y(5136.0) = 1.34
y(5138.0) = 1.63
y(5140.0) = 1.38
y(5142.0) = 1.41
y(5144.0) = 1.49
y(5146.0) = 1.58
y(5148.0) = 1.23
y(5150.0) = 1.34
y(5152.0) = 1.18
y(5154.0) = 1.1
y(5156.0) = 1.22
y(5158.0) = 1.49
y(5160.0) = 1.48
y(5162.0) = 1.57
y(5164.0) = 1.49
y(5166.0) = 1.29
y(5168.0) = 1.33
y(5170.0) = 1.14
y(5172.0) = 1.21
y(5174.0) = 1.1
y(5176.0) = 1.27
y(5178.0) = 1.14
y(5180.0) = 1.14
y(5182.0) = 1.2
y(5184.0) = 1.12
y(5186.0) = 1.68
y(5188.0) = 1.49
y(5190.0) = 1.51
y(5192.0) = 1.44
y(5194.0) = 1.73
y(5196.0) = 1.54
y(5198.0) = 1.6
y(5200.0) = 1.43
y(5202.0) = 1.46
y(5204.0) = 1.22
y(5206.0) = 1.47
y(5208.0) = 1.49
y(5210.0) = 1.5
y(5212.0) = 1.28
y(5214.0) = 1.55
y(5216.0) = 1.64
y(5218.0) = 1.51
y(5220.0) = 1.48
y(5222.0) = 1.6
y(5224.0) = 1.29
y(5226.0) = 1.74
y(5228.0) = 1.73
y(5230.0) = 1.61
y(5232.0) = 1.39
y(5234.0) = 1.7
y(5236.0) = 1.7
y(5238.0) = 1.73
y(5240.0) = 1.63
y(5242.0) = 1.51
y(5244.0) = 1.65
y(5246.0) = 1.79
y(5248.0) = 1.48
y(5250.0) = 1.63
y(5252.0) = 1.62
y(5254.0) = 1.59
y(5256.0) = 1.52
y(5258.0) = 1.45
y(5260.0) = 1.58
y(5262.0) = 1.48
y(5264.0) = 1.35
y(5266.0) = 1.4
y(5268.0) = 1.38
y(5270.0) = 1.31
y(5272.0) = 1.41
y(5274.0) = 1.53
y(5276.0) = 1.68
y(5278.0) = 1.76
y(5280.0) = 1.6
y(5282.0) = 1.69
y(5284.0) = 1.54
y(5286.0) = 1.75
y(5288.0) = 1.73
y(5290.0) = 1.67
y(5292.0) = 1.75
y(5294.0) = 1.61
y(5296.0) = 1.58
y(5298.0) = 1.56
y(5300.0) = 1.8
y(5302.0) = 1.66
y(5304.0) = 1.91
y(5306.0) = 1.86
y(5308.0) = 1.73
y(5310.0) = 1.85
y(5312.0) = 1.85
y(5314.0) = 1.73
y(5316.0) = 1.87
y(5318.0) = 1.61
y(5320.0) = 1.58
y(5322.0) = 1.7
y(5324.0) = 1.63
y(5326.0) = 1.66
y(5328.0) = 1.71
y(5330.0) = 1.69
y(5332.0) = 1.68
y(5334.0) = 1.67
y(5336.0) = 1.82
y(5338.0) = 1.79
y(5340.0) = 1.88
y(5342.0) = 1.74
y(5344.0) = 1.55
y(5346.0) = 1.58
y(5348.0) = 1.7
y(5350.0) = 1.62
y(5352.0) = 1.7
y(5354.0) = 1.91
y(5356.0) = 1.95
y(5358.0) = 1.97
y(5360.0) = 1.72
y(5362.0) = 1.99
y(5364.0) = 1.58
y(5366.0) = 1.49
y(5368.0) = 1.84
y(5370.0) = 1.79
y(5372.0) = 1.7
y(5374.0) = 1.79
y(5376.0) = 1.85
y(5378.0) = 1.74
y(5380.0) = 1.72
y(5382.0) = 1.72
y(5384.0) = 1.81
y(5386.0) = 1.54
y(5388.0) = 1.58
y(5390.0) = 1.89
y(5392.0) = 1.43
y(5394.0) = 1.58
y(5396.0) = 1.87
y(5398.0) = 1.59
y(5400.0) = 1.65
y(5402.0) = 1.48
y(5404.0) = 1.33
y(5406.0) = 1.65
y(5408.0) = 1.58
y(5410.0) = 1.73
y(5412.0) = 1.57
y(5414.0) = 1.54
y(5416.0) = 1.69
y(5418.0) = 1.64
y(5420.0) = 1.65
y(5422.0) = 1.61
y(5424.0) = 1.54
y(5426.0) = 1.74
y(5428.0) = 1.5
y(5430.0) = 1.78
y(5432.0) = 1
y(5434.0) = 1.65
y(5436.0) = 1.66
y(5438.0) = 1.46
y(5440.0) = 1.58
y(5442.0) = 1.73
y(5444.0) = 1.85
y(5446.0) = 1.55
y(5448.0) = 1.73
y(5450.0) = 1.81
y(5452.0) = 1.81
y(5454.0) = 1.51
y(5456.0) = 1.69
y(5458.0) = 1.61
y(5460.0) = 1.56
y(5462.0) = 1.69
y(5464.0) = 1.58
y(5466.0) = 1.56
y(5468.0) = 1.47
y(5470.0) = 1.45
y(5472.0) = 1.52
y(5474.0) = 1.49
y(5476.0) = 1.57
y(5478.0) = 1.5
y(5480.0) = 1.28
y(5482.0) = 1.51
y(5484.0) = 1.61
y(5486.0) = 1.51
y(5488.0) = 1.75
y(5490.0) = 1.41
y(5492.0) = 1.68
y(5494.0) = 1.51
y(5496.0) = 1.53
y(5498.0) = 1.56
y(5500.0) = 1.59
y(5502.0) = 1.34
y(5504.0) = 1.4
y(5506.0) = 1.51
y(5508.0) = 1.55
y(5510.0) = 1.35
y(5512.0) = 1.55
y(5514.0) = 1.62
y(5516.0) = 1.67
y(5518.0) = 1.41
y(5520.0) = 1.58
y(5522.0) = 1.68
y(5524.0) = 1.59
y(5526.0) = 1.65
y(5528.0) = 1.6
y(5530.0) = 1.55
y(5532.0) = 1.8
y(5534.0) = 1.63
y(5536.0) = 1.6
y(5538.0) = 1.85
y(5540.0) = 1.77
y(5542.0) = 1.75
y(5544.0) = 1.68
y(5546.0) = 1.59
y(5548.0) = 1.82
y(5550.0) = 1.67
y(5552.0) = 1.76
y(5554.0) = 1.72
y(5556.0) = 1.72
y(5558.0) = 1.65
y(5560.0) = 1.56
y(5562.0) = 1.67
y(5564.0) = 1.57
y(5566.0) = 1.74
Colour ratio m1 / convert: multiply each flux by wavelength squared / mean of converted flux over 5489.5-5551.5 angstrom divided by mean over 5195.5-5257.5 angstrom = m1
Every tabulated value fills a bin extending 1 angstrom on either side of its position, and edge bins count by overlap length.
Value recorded 1.15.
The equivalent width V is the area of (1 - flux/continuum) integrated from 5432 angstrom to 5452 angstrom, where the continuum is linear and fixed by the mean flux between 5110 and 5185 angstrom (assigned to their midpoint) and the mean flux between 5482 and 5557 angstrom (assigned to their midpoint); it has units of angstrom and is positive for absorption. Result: -1.1 angstrom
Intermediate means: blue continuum 1.37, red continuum 1.61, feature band 1.64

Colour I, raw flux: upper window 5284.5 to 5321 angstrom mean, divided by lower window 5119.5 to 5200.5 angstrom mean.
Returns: 1.24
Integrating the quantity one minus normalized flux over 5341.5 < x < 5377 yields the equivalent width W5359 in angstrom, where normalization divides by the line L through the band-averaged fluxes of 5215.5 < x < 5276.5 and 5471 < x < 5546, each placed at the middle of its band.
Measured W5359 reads -4.3 angstrom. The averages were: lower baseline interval 1.55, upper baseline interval 1.57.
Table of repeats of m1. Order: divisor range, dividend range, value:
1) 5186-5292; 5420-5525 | 1.10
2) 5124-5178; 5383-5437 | 1.30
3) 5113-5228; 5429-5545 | 1.26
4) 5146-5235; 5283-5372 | 1.29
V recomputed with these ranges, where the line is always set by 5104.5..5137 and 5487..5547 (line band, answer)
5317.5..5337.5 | -1.8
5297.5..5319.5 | -3.4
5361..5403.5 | -3.8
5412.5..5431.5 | -0.6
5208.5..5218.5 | 0.1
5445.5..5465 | -1.0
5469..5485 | 0.9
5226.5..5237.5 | -0.9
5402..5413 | 0.0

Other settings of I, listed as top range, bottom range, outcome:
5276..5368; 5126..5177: 1.26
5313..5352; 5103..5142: 1.15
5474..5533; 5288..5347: 0.90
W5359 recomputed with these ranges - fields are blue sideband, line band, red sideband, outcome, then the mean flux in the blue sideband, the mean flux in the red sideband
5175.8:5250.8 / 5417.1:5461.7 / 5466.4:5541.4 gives -2.2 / 1.5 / 1.56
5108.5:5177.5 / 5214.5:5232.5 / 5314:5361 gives -0.3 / 1.4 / 1.73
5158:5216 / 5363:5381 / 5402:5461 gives -1.9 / 1.39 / 1.61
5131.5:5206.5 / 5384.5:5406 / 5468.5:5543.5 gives -1.4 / 1.37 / 1.57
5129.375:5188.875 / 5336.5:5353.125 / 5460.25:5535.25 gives -2.8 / 1.34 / 1.55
